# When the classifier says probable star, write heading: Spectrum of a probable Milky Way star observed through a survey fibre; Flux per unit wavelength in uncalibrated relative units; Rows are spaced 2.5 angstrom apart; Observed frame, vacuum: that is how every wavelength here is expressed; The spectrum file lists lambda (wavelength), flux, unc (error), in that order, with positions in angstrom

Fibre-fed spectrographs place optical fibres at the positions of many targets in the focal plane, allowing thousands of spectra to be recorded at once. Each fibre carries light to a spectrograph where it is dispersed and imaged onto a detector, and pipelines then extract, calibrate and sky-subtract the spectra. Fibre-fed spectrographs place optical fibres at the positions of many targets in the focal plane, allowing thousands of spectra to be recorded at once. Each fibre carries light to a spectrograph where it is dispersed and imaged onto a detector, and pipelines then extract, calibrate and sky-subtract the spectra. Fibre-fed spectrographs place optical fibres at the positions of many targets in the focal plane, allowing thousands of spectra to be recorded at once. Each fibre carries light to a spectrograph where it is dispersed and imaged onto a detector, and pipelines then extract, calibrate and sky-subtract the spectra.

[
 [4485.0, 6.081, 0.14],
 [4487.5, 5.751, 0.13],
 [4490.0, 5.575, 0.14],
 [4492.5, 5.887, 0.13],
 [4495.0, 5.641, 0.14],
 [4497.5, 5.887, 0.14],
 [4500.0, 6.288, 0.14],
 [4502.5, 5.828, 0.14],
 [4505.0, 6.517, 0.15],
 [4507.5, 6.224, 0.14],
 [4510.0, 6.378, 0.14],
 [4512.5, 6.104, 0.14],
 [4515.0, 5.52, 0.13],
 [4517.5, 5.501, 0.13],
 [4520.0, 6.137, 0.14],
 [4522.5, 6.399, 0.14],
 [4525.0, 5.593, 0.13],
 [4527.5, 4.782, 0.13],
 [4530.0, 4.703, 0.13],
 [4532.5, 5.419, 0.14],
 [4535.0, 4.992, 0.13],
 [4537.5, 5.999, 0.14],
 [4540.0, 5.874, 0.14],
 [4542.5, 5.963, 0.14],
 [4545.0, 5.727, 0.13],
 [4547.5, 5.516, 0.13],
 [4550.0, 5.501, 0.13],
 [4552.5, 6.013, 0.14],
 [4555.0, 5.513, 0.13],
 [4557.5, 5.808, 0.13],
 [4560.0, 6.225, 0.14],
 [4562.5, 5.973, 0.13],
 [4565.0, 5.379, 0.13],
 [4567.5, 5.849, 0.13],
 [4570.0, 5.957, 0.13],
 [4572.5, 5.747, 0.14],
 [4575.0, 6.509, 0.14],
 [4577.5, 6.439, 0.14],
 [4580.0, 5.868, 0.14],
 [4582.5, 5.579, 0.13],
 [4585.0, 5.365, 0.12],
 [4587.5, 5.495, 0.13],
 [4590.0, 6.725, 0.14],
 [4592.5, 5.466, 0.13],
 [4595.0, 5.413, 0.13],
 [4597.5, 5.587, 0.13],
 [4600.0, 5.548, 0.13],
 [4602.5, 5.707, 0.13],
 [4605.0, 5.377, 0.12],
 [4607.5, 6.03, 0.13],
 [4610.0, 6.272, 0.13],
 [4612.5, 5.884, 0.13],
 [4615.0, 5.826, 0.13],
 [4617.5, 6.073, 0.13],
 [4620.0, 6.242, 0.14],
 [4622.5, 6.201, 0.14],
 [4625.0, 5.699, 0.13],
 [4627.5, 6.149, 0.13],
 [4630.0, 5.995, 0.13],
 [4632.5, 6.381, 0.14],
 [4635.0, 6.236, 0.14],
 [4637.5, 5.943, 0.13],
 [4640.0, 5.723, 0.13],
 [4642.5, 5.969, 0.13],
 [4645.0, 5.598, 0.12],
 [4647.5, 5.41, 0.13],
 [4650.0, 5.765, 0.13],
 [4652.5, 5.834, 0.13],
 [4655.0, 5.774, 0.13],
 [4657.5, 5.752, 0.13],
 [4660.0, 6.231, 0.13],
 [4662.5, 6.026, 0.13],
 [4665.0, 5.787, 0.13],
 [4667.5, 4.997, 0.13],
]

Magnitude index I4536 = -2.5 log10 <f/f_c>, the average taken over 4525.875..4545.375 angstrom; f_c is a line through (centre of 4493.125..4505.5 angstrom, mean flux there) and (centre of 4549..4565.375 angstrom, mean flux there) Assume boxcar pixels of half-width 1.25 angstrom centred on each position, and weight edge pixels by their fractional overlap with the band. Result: 0.09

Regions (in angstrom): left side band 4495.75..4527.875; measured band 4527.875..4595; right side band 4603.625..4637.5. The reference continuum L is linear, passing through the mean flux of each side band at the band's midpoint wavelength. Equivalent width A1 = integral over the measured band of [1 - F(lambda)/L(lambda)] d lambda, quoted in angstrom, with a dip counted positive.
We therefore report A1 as 2.9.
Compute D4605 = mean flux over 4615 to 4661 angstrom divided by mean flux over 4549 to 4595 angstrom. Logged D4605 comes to 1.02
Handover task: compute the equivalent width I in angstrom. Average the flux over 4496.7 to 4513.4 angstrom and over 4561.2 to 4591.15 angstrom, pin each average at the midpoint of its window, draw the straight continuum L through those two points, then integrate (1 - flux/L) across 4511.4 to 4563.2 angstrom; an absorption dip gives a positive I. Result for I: 3.26 angstrom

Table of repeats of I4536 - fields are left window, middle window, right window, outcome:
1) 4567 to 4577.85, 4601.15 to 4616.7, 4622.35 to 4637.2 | 0.04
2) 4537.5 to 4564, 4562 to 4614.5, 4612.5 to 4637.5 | 0.02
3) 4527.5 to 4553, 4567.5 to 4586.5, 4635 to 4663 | -0.05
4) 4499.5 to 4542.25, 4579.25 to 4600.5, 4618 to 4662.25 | 0.04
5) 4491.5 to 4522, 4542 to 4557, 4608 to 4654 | 0.05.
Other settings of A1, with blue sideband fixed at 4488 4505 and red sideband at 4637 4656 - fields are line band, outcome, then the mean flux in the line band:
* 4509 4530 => 0.5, 5.73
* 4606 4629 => -1.0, 6.03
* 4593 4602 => 0.4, 5.53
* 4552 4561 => -0.1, 5.87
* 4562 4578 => -0.4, 5.96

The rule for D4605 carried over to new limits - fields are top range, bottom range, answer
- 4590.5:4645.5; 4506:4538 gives 1.04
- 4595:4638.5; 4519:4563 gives 1.05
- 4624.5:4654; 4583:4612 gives 1.03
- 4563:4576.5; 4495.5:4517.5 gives 0.98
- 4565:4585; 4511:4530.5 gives 1.05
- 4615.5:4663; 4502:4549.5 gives 1.04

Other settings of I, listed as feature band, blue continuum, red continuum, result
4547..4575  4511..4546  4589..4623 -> -0.4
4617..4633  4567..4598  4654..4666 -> -0.6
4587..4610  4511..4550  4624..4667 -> 0.1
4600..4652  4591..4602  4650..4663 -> -1.8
